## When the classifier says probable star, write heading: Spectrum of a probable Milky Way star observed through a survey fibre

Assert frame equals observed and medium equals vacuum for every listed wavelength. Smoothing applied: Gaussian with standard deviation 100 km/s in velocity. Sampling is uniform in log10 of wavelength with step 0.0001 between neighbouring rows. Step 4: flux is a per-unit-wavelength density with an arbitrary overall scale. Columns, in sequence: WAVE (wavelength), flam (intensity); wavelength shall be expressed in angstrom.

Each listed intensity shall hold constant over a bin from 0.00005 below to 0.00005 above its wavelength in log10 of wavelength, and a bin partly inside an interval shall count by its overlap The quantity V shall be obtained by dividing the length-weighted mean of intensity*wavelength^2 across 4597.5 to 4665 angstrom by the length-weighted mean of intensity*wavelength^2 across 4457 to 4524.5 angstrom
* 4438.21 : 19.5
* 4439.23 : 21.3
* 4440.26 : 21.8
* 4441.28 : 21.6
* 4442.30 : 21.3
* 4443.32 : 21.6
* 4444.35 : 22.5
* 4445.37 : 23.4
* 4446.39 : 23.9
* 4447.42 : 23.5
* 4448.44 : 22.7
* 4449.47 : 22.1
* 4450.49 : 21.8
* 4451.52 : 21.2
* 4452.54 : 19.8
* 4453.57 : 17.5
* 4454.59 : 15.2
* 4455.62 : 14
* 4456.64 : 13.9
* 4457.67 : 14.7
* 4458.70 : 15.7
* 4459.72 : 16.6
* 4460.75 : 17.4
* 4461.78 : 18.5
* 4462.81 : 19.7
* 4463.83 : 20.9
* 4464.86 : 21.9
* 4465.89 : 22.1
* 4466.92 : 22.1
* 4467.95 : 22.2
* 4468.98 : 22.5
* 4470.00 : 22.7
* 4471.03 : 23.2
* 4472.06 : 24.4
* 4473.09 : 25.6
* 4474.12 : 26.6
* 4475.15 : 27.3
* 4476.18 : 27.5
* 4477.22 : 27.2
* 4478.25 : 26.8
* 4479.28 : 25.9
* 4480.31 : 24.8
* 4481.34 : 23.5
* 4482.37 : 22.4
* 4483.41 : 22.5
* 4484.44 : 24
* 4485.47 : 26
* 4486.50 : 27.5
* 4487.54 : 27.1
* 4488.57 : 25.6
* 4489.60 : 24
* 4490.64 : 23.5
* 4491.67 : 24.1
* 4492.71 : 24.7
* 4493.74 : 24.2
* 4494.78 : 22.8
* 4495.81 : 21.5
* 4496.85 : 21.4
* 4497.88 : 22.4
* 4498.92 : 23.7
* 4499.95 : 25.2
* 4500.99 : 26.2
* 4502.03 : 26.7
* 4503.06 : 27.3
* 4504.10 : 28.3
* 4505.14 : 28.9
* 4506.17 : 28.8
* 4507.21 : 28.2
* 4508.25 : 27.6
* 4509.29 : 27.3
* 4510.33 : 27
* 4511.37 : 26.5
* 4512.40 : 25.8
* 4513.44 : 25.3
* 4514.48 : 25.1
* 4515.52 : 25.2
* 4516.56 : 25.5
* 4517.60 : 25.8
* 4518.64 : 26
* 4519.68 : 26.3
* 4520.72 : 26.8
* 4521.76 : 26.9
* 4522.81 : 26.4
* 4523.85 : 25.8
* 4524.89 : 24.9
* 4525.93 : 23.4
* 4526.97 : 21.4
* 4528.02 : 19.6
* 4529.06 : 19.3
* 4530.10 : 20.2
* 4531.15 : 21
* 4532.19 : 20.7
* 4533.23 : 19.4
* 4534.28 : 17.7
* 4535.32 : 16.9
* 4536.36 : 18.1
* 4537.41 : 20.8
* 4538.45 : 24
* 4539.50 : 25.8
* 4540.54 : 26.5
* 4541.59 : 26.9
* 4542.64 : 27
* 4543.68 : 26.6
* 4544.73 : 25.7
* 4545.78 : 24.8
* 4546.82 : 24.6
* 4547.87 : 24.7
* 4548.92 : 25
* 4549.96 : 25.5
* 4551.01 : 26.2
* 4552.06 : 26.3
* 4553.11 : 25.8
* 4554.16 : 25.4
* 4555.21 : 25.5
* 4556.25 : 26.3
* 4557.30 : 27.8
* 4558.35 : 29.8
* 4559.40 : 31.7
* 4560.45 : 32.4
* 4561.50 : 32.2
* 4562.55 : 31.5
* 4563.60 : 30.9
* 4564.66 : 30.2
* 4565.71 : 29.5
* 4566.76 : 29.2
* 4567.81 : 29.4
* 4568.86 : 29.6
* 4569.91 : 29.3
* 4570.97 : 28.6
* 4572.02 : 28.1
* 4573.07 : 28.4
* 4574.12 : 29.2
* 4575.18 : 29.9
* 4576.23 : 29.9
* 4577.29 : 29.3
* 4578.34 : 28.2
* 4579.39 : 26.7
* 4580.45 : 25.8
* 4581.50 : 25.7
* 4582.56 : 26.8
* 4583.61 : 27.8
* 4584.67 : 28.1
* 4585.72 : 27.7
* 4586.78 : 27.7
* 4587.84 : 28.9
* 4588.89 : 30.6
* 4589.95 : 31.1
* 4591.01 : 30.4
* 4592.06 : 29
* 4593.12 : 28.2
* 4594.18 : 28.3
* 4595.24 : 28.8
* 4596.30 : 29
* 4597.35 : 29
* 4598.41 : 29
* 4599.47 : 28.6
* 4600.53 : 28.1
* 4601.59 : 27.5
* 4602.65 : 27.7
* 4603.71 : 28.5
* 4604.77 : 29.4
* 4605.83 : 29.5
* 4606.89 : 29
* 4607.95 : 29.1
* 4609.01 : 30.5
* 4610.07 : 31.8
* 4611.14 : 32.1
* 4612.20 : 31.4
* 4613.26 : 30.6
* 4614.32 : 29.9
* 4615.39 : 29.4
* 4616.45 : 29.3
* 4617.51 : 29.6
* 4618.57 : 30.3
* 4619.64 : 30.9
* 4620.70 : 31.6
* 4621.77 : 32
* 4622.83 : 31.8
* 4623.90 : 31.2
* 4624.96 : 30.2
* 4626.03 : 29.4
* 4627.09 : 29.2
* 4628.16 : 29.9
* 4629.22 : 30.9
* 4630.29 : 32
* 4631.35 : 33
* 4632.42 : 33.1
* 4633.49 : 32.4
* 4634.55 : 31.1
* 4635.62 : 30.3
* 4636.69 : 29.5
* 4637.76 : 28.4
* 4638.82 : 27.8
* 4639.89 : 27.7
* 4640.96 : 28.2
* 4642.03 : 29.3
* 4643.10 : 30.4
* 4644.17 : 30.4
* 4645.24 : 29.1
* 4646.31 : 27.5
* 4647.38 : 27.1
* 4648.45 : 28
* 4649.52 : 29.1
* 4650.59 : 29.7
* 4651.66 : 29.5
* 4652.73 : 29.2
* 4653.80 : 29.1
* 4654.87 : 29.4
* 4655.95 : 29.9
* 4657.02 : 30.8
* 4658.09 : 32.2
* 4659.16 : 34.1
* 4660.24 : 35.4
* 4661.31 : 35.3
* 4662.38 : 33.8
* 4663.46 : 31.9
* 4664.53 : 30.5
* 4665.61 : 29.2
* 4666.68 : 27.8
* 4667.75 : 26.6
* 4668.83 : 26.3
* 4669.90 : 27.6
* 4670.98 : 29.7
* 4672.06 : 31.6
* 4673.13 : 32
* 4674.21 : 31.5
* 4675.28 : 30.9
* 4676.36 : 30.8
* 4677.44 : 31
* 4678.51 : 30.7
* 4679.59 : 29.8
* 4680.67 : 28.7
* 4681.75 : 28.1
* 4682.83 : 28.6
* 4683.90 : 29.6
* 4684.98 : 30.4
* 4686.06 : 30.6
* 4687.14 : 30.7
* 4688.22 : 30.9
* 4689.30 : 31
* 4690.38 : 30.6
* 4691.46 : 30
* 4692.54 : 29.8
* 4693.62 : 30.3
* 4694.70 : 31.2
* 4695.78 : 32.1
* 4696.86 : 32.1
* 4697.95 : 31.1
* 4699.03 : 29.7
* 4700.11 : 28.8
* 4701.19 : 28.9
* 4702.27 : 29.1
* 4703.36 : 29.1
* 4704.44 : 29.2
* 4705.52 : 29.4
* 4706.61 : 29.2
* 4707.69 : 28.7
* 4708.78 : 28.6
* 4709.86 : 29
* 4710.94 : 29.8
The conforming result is 1.32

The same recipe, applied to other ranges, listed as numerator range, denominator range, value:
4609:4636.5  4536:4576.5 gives 1.16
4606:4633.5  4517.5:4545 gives 1.37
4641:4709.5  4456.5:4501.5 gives 1.42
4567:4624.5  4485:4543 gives 1.24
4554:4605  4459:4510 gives 1.24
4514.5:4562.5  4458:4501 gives 1.09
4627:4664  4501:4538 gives 1.32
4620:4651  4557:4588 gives 1.06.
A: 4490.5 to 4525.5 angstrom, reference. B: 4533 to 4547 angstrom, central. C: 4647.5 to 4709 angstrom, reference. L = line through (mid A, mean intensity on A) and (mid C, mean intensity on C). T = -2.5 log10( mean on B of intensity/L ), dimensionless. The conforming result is 0.14 mag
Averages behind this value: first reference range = 25.7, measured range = 23.2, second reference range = 30.2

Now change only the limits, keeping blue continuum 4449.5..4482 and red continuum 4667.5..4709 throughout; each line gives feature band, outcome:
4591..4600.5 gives -0.10 mag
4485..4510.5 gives -0.13 mag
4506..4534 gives -0.05 mag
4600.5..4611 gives -0.10 mag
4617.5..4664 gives -0.09 mag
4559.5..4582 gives -0.15 mag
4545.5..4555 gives -0.03 mag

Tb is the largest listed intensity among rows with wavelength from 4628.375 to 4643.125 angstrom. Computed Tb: 33.1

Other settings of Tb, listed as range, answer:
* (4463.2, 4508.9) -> 28.9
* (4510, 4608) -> 32.4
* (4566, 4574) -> 29.6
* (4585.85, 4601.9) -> 31.1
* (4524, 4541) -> 26.5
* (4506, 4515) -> 28.8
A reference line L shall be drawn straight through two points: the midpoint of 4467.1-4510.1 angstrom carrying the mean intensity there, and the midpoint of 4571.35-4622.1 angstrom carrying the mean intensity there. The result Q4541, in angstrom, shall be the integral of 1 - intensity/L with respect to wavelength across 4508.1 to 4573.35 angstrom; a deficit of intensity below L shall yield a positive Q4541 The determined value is 3.2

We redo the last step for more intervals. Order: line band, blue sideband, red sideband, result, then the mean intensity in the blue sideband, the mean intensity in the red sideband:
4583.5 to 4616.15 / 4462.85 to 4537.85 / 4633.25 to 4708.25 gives -1.97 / 24.2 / 30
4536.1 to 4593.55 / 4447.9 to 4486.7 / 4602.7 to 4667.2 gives -1.99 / 21.8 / 30.3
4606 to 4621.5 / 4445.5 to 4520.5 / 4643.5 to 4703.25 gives -1.26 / 23.6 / 30.2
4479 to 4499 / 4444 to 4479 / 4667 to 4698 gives -1.40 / 21.4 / 30.1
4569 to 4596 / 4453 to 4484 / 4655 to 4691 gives -2.01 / 21.5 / 30.5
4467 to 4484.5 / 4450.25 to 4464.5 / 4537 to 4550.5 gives -4.89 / 17.6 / 25.3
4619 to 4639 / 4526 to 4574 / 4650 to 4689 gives -1.40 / 25.7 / 30.4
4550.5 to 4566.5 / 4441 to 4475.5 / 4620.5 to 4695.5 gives -2.00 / 20.9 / 30.2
